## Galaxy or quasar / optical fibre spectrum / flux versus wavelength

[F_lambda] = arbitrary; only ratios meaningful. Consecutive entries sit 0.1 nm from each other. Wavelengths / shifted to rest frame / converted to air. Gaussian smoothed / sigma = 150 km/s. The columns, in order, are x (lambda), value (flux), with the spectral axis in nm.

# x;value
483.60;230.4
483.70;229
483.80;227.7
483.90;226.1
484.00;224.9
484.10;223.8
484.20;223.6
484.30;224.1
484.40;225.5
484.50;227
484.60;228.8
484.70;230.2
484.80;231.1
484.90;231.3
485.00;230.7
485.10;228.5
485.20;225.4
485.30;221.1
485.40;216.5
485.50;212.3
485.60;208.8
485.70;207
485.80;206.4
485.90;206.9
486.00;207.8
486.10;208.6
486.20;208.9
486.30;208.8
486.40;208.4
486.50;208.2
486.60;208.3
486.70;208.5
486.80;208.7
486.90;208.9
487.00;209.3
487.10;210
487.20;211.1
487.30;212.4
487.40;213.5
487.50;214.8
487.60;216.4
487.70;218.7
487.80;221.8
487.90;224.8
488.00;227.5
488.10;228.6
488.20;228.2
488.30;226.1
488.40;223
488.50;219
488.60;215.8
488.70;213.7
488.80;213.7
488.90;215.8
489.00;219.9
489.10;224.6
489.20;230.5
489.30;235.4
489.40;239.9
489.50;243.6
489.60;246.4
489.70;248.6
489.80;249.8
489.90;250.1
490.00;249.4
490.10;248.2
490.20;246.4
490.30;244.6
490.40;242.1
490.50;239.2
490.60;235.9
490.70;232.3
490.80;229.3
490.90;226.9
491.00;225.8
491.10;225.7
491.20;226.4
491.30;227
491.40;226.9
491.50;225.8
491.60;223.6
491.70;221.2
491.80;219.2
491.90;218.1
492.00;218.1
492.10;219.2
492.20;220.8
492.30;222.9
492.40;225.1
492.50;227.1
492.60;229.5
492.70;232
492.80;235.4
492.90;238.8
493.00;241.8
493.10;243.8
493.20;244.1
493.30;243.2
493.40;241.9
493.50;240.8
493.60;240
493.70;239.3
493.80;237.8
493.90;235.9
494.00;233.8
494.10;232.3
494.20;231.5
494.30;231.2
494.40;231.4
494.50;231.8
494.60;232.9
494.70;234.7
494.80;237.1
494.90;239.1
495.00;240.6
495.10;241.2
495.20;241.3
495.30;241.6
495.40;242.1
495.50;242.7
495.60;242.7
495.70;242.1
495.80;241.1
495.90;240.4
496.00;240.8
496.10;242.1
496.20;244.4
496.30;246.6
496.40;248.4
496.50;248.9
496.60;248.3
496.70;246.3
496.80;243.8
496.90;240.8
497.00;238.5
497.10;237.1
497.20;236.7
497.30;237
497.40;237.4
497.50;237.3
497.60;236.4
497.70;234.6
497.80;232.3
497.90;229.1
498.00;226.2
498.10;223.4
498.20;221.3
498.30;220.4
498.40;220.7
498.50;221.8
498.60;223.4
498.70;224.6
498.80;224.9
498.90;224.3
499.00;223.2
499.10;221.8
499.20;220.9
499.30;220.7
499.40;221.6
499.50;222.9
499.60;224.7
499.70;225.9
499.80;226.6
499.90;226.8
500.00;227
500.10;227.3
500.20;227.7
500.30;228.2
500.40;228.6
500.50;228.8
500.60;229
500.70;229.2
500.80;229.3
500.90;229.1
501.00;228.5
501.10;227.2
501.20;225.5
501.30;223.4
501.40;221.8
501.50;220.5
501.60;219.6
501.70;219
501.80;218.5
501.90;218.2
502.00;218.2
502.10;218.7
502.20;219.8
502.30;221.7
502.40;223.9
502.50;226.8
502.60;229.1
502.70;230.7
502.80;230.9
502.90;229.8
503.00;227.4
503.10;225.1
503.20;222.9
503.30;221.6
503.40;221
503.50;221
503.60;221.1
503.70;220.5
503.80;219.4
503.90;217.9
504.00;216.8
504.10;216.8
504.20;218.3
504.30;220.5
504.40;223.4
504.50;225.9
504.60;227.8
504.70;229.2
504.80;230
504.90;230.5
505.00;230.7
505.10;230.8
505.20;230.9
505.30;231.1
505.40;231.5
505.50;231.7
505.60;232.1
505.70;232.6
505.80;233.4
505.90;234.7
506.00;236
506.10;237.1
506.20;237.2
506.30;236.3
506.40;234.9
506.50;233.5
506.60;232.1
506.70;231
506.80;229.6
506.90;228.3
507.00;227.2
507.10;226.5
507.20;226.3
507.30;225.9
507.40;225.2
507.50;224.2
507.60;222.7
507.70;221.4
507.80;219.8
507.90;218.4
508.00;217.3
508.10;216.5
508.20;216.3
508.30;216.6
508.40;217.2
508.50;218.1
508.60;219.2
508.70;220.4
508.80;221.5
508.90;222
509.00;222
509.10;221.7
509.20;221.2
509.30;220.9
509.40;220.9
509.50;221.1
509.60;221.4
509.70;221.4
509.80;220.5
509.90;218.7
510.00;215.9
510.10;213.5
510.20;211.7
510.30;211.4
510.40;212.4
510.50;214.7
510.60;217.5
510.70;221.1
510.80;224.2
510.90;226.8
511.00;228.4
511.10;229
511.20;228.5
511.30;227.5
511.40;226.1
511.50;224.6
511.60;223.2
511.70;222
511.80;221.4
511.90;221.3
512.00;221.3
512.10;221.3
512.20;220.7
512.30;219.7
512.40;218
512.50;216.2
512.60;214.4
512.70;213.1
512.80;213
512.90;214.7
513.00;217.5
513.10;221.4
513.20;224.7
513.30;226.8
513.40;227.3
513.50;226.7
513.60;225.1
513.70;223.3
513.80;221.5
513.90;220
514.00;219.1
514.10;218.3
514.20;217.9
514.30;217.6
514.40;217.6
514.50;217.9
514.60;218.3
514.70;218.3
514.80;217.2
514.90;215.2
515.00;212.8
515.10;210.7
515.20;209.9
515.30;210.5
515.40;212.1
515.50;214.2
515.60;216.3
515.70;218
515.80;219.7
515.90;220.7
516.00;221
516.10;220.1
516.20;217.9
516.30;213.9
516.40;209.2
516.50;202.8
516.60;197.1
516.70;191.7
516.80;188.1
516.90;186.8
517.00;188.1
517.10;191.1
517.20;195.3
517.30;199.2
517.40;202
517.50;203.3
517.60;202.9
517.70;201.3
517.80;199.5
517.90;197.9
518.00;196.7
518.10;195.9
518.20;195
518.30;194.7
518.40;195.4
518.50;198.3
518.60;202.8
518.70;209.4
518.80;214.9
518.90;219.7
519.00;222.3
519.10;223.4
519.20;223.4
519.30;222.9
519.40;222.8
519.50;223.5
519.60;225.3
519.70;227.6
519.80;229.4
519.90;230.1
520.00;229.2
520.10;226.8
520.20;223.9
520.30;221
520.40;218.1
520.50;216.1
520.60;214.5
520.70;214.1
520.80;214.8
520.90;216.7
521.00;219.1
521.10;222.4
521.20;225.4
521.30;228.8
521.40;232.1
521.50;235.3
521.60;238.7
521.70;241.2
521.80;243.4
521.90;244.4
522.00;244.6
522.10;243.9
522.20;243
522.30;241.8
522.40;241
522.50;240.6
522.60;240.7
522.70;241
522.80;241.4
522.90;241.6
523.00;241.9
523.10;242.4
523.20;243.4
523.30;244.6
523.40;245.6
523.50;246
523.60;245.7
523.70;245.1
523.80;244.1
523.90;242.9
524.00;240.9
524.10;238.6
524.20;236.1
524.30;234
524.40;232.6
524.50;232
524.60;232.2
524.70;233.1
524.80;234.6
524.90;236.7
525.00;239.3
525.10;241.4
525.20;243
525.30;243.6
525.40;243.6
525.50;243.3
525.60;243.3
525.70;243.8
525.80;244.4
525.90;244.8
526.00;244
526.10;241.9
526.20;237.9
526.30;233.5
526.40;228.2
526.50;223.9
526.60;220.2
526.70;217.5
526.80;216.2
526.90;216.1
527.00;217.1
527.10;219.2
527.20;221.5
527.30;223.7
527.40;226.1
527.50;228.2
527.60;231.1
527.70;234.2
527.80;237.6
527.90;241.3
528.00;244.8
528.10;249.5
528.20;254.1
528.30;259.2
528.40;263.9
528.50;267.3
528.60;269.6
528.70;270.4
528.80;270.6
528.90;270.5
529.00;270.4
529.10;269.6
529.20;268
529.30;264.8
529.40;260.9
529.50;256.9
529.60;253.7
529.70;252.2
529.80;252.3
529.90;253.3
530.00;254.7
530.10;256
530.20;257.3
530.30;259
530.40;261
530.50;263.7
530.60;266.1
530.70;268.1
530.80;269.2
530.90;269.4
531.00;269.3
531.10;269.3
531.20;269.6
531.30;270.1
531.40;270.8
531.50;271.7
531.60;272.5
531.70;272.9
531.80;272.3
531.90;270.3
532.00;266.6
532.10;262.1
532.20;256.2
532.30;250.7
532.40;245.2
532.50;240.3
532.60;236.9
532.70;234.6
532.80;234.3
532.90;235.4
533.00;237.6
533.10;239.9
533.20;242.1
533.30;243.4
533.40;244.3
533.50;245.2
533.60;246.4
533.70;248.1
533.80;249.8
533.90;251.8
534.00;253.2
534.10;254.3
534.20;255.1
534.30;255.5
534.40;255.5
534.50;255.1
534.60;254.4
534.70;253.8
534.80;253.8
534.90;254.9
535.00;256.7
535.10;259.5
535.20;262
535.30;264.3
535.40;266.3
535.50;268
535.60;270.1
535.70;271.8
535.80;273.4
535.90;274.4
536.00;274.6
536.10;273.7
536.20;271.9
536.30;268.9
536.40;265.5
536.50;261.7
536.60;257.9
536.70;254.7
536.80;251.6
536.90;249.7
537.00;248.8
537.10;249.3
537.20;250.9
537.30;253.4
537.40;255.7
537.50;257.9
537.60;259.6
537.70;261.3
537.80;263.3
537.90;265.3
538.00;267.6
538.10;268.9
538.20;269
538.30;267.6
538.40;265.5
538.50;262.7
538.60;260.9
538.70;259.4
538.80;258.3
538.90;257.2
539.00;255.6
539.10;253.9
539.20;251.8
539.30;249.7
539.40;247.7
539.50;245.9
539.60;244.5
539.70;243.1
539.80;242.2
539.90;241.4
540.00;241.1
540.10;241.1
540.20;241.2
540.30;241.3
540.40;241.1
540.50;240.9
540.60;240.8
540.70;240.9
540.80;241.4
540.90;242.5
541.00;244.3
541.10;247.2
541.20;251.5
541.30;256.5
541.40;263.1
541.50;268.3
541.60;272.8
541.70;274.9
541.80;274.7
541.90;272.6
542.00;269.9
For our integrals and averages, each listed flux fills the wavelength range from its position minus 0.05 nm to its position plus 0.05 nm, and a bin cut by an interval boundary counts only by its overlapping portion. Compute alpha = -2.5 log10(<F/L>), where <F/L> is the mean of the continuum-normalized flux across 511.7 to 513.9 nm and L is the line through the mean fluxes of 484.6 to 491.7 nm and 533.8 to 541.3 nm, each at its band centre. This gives 0.09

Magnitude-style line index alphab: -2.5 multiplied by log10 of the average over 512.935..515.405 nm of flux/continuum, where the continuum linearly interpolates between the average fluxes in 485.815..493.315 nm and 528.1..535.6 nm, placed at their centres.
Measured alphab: 0.12 mag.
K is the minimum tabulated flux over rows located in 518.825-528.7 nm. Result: 214.1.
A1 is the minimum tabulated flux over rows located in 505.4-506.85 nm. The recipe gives 229.6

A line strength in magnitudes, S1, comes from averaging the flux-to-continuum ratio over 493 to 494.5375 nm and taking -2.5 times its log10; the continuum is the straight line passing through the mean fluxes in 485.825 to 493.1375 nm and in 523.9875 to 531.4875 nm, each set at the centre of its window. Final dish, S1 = -0.05 mag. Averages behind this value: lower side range 225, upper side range 247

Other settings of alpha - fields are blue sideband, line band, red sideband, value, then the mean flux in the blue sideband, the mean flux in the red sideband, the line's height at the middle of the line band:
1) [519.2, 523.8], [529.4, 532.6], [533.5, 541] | -0.06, 233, 256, 247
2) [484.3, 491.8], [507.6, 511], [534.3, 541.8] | 0.09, 224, 257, 238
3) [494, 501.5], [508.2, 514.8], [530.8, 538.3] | 0.10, 232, 258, 242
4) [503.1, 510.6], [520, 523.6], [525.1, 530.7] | 0.03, 224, 246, 240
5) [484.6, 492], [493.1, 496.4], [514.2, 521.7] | -0.08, 224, 213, 221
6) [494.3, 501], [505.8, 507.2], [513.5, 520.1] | -0.04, 233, 212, 223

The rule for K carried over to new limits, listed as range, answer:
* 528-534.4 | 234.3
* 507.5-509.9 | 216.3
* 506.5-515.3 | 209.9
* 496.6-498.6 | 220.4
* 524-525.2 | 232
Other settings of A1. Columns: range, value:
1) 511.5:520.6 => 186.8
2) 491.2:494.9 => 218.1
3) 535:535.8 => 256.7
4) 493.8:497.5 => 231.2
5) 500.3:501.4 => 221.8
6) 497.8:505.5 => 216.8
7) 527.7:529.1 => 234.2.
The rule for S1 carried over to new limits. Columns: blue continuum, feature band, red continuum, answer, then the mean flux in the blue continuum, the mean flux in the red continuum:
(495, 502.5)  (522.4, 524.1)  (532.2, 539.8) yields 0.018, 231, 255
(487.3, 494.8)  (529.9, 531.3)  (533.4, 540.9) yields -0.049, 231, 256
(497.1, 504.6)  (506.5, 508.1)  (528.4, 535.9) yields 0.033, 225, 259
